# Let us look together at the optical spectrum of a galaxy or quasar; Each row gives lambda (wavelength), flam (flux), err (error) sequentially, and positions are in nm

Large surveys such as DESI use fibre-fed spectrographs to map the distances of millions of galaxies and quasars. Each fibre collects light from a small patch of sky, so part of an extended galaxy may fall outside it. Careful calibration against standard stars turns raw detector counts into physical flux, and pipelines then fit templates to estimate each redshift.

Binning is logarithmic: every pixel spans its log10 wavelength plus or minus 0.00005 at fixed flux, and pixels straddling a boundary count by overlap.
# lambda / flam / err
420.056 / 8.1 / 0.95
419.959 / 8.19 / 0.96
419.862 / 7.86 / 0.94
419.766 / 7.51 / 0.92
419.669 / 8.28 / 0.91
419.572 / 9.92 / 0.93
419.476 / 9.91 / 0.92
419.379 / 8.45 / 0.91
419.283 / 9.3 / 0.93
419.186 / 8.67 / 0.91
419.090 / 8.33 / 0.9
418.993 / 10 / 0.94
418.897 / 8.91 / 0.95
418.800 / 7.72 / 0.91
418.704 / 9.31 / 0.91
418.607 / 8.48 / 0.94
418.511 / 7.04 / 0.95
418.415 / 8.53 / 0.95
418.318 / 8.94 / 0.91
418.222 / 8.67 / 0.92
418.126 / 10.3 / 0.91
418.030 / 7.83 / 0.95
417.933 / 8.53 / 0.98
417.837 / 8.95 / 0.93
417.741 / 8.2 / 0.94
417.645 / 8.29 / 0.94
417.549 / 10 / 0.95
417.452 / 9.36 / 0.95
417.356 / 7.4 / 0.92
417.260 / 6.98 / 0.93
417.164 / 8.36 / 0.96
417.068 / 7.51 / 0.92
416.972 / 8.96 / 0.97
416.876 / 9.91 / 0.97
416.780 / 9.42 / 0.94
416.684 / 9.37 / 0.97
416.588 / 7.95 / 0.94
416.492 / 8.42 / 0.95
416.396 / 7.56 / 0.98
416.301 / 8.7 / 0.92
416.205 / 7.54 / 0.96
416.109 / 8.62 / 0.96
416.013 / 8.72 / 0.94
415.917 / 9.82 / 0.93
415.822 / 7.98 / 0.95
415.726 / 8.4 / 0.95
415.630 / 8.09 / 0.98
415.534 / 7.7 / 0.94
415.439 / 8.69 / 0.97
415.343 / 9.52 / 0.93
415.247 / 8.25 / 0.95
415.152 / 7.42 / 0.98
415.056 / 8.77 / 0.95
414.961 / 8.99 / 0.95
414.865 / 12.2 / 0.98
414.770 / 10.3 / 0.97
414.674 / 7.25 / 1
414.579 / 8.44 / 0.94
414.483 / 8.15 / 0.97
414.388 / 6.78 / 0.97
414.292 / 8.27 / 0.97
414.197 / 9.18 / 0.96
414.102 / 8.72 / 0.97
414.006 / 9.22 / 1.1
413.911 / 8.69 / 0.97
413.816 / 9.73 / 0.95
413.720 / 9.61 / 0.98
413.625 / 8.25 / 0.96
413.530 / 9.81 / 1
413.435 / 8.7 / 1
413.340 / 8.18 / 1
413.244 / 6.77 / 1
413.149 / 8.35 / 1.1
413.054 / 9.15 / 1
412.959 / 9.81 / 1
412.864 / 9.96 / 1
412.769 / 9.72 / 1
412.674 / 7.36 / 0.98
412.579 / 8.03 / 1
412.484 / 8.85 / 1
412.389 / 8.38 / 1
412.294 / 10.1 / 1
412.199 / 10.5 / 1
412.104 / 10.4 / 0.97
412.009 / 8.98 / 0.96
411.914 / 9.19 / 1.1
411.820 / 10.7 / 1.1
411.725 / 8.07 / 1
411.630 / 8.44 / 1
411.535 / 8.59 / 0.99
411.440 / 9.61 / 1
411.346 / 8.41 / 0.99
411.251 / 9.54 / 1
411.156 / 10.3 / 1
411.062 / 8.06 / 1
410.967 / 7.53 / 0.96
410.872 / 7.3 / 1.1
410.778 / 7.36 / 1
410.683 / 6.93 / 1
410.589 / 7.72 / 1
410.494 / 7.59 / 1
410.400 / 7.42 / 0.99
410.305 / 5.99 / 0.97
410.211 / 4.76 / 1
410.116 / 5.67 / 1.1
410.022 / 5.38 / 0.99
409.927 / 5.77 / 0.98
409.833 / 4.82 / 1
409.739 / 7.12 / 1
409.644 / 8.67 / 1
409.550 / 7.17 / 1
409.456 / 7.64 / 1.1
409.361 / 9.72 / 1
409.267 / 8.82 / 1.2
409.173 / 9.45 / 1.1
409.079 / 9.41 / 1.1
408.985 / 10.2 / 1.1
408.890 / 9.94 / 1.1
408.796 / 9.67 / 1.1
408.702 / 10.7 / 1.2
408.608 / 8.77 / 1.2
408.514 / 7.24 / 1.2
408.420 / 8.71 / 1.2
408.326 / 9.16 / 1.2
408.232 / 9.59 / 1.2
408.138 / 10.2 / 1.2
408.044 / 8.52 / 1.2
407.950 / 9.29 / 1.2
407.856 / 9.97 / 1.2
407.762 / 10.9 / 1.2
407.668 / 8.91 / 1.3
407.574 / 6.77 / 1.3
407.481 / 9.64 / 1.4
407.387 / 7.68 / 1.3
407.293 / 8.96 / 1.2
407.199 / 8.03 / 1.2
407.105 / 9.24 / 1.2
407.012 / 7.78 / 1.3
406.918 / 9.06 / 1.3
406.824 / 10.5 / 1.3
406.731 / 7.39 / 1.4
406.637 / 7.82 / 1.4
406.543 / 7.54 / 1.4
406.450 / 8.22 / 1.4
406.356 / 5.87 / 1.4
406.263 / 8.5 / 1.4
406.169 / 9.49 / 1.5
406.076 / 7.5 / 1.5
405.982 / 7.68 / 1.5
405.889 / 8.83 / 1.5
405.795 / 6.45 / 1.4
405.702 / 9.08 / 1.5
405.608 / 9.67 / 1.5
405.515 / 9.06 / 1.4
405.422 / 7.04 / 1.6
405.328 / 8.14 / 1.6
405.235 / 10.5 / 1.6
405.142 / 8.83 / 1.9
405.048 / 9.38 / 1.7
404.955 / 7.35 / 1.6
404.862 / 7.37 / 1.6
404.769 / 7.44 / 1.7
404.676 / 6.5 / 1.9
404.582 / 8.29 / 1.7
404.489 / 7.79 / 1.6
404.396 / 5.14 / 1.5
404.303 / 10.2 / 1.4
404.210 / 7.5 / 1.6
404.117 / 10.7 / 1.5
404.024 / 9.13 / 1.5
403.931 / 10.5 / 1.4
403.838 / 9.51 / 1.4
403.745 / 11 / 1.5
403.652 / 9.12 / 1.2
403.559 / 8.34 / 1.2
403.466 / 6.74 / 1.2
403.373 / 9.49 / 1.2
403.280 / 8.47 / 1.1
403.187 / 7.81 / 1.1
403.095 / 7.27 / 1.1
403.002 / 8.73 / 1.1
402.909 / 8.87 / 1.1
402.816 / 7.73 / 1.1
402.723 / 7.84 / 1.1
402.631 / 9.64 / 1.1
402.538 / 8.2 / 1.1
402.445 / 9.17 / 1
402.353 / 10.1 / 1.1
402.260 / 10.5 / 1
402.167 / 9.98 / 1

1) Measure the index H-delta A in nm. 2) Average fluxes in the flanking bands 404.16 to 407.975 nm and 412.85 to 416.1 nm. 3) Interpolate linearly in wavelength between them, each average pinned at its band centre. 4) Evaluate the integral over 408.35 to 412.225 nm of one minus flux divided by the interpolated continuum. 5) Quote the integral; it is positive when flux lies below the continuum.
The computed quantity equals 0.13 nm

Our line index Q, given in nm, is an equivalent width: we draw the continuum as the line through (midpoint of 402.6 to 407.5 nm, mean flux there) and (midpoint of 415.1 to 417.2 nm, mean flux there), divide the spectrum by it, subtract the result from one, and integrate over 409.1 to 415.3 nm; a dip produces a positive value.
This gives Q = 0.055 nm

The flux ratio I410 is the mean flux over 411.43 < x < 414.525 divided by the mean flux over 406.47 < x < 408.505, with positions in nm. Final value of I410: 1.0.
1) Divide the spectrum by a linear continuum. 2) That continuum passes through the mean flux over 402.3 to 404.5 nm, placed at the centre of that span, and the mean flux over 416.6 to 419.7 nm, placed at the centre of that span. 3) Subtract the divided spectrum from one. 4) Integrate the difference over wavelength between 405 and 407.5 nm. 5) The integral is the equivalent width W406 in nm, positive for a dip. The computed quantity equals 0.09 nm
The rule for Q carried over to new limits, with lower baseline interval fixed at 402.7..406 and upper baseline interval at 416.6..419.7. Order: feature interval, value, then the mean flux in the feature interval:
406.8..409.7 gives -0.17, 9.02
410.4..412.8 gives -0.02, 8.68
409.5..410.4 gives 0.25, 6.22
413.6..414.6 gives 0.00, 8.65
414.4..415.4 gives -0.02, 8.85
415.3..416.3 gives 0.02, 8.51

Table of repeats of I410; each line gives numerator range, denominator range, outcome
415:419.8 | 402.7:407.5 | 1.02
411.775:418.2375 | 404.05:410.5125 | 1.06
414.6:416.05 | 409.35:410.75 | 1.30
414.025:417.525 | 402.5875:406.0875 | 1.01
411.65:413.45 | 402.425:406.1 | 1.07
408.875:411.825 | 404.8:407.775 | 0.94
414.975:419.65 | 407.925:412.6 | 1.03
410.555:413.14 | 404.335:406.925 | 1.10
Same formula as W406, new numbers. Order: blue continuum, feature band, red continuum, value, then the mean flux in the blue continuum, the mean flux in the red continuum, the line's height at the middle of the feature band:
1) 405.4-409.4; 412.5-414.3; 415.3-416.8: -0.05 nm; 8.78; 8.51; 8.59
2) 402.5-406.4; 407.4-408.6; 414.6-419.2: -0.08 nm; 8.4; 8.64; 8.47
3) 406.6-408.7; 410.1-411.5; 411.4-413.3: 0.21 nm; 8.87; 9.04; 8.98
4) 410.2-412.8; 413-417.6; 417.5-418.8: -0.03 nm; 8.47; 8.66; 8.58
